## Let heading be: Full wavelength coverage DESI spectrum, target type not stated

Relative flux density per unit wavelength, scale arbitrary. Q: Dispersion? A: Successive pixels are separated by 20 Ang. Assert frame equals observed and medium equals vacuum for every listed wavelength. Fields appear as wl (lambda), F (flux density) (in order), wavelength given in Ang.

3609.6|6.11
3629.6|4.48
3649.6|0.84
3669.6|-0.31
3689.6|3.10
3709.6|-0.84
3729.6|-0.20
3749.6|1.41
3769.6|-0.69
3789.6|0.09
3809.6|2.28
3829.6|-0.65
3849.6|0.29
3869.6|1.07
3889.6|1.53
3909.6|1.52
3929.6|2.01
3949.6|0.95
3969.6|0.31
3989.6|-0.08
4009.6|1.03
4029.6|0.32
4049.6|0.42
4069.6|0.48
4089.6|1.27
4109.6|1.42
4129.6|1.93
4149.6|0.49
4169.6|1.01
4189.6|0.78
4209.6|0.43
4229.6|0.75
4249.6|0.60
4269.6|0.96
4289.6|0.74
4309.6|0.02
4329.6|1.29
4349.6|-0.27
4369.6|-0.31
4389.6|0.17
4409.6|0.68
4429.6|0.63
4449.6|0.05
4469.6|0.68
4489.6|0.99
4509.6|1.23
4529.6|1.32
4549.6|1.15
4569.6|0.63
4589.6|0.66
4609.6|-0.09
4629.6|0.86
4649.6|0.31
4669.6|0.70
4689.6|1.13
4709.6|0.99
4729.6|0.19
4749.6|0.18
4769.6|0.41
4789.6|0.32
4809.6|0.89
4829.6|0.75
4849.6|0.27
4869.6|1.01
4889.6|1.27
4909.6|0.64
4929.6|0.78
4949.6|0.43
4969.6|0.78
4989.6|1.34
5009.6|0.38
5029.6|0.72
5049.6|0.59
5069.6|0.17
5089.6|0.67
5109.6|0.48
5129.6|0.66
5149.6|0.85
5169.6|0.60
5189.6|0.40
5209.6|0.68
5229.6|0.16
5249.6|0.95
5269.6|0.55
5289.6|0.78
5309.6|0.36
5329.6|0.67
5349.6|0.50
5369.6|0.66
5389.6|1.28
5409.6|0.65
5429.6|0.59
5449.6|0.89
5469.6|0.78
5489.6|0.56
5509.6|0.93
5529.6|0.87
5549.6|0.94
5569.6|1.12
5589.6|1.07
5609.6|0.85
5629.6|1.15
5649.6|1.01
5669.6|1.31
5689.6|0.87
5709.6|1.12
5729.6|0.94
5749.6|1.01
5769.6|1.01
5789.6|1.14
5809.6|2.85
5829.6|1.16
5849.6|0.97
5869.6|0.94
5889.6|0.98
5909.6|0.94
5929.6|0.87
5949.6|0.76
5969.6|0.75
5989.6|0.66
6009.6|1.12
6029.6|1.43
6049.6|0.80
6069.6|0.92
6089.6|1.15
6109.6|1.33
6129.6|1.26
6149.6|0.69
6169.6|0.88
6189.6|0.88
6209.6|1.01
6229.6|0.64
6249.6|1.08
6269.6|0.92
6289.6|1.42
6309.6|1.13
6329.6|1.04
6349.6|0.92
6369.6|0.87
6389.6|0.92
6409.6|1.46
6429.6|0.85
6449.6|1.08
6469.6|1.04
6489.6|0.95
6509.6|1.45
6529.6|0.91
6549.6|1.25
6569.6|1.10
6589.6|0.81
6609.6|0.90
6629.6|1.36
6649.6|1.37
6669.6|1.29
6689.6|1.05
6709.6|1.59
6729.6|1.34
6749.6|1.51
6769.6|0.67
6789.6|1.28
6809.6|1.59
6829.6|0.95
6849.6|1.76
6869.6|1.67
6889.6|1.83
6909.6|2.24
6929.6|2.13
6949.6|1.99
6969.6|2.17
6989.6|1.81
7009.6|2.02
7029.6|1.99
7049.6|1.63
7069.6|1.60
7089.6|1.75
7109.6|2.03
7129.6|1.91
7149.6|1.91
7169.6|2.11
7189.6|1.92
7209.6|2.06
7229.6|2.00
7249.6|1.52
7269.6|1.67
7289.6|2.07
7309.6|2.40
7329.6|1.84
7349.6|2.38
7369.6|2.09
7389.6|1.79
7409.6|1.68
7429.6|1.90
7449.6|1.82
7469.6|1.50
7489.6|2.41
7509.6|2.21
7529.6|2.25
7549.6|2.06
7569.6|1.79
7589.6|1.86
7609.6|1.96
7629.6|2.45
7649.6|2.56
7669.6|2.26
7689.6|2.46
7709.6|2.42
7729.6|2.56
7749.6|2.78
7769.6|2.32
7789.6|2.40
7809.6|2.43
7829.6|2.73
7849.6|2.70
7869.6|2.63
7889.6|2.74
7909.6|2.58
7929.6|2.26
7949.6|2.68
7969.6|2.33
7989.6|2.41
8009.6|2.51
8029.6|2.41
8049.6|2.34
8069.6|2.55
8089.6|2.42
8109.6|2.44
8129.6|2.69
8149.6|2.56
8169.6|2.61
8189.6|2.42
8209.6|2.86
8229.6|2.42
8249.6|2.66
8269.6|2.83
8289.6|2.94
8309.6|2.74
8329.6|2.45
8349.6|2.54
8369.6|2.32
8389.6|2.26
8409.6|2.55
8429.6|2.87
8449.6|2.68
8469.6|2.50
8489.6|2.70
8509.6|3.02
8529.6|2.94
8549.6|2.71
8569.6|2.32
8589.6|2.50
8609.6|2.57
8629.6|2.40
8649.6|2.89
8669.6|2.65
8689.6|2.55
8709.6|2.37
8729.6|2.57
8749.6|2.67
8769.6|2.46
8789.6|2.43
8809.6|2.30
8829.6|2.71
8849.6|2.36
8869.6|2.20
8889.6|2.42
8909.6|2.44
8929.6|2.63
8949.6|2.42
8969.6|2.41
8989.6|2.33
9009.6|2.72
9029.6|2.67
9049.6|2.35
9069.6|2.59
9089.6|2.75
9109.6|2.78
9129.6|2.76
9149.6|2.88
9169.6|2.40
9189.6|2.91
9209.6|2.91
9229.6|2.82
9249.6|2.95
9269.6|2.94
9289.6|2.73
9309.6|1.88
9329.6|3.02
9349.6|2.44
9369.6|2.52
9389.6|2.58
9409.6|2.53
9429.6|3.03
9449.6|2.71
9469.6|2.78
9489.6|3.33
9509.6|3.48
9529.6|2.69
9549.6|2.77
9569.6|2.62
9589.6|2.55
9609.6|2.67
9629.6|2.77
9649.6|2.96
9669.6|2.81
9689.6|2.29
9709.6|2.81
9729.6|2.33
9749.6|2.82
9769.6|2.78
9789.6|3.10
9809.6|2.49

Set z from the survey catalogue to 0.72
